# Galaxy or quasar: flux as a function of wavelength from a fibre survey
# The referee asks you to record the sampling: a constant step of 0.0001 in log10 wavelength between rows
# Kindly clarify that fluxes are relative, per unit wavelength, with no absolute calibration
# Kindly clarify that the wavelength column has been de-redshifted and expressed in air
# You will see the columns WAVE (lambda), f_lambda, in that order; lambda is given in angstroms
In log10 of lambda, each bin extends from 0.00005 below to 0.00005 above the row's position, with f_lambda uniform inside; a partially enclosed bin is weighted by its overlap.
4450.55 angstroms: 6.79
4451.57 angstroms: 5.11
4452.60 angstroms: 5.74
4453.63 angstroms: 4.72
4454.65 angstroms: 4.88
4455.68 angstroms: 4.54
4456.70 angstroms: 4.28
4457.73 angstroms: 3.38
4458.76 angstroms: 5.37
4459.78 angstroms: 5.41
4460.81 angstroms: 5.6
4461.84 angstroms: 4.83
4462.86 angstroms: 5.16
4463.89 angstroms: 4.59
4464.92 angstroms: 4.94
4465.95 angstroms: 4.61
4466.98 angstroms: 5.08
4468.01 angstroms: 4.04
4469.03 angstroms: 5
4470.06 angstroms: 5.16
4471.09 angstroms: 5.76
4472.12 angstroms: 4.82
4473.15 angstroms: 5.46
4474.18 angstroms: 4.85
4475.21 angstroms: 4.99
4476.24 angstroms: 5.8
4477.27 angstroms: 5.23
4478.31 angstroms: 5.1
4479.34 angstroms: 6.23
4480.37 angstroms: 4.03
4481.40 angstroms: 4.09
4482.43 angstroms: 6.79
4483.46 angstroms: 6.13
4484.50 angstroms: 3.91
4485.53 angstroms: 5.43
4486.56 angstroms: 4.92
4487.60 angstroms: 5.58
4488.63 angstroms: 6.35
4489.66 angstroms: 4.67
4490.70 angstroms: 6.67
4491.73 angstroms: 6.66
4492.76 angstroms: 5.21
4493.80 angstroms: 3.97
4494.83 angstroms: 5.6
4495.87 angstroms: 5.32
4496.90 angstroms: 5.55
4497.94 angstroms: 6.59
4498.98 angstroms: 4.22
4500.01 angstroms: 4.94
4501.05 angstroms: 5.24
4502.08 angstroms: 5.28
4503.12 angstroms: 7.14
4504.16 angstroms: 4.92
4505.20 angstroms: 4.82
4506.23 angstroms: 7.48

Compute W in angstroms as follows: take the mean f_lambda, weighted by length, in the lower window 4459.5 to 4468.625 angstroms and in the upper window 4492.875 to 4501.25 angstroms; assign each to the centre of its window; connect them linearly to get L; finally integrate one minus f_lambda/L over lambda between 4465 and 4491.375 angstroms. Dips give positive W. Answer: -1.1 angstroms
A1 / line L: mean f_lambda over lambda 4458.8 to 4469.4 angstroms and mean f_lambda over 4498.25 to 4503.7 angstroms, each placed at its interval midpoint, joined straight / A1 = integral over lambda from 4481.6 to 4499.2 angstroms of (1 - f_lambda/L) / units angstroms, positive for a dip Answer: -0.8 angstroms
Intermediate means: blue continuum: 4.95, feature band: 5.5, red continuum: 5.4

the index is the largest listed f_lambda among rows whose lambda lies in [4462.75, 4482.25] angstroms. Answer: 6.23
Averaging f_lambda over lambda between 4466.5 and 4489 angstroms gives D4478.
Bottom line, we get 5.21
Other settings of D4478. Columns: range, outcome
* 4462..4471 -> 4.87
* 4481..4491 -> 5.44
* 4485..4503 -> 5.46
